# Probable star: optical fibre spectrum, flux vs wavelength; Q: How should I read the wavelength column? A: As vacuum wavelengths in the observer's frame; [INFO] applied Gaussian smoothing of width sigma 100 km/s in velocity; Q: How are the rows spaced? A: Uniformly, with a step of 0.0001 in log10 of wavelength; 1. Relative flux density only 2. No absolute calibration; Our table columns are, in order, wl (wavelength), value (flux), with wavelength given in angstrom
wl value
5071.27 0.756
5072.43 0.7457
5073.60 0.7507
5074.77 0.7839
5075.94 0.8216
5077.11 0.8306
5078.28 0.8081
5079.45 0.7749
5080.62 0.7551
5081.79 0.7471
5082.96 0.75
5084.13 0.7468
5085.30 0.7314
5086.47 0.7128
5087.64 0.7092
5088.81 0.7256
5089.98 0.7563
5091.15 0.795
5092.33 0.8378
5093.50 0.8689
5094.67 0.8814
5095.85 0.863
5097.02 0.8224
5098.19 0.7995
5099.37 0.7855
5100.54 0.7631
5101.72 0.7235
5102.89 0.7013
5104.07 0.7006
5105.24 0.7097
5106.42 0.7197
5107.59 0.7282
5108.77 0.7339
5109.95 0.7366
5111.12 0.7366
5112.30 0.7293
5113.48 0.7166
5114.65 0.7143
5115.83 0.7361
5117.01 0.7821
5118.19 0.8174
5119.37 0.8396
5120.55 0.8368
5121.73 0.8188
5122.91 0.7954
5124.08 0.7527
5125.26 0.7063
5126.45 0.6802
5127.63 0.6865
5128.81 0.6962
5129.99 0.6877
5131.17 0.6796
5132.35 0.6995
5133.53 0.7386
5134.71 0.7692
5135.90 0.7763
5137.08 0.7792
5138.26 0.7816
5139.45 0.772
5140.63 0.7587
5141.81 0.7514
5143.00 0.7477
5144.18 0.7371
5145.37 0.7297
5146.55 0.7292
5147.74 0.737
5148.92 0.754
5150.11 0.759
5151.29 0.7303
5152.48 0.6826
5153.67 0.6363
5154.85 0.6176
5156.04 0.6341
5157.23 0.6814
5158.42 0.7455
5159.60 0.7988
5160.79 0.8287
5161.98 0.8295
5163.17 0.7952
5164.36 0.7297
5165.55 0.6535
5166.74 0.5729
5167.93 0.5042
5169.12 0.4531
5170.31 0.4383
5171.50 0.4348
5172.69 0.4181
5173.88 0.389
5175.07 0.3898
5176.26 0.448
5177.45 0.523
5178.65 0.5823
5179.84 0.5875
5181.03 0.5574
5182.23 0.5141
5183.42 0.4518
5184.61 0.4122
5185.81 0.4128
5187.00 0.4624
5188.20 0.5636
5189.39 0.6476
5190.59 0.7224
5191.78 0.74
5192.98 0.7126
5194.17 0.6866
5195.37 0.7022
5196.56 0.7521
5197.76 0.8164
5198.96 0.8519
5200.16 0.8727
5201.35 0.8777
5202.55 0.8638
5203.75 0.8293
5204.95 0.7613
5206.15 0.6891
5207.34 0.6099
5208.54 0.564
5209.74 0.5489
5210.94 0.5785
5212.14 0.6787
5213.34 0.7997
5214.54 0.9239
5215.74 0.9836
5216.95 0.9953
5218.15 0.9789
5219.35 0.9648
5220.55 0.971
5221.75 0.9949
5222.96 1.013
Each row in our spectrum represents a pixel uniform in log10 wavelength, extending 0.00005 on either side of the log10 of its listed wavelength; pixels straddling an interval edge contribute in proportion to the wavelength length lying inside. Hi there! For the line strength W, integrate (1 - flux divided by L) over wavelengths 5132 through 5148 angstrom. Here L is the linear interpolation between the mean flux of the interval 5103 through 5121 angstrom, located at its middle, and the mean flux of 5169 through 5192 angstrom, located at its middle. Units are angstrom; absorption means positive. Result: -2.6 angstrom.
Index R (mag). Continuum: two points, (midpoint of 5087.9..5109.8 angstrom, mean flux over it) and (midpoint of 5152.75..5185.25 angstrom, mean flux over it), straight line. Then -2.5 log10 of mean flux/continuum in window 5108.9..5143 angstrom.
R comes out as -0.079 mag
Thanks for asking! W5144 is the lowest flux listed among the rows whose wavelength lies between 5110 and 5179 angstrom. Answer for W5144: 0.389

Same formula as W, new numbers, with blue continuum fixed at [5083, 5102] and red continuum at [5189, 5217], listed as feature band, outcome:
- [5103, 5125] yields 0.7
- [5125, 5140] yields 0.9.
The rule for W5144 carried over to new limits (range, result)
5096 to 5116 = 0.7006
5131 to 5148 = 0.6796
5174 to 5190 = 0.3898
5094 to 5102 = 0.7235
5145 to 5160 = 0.6176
